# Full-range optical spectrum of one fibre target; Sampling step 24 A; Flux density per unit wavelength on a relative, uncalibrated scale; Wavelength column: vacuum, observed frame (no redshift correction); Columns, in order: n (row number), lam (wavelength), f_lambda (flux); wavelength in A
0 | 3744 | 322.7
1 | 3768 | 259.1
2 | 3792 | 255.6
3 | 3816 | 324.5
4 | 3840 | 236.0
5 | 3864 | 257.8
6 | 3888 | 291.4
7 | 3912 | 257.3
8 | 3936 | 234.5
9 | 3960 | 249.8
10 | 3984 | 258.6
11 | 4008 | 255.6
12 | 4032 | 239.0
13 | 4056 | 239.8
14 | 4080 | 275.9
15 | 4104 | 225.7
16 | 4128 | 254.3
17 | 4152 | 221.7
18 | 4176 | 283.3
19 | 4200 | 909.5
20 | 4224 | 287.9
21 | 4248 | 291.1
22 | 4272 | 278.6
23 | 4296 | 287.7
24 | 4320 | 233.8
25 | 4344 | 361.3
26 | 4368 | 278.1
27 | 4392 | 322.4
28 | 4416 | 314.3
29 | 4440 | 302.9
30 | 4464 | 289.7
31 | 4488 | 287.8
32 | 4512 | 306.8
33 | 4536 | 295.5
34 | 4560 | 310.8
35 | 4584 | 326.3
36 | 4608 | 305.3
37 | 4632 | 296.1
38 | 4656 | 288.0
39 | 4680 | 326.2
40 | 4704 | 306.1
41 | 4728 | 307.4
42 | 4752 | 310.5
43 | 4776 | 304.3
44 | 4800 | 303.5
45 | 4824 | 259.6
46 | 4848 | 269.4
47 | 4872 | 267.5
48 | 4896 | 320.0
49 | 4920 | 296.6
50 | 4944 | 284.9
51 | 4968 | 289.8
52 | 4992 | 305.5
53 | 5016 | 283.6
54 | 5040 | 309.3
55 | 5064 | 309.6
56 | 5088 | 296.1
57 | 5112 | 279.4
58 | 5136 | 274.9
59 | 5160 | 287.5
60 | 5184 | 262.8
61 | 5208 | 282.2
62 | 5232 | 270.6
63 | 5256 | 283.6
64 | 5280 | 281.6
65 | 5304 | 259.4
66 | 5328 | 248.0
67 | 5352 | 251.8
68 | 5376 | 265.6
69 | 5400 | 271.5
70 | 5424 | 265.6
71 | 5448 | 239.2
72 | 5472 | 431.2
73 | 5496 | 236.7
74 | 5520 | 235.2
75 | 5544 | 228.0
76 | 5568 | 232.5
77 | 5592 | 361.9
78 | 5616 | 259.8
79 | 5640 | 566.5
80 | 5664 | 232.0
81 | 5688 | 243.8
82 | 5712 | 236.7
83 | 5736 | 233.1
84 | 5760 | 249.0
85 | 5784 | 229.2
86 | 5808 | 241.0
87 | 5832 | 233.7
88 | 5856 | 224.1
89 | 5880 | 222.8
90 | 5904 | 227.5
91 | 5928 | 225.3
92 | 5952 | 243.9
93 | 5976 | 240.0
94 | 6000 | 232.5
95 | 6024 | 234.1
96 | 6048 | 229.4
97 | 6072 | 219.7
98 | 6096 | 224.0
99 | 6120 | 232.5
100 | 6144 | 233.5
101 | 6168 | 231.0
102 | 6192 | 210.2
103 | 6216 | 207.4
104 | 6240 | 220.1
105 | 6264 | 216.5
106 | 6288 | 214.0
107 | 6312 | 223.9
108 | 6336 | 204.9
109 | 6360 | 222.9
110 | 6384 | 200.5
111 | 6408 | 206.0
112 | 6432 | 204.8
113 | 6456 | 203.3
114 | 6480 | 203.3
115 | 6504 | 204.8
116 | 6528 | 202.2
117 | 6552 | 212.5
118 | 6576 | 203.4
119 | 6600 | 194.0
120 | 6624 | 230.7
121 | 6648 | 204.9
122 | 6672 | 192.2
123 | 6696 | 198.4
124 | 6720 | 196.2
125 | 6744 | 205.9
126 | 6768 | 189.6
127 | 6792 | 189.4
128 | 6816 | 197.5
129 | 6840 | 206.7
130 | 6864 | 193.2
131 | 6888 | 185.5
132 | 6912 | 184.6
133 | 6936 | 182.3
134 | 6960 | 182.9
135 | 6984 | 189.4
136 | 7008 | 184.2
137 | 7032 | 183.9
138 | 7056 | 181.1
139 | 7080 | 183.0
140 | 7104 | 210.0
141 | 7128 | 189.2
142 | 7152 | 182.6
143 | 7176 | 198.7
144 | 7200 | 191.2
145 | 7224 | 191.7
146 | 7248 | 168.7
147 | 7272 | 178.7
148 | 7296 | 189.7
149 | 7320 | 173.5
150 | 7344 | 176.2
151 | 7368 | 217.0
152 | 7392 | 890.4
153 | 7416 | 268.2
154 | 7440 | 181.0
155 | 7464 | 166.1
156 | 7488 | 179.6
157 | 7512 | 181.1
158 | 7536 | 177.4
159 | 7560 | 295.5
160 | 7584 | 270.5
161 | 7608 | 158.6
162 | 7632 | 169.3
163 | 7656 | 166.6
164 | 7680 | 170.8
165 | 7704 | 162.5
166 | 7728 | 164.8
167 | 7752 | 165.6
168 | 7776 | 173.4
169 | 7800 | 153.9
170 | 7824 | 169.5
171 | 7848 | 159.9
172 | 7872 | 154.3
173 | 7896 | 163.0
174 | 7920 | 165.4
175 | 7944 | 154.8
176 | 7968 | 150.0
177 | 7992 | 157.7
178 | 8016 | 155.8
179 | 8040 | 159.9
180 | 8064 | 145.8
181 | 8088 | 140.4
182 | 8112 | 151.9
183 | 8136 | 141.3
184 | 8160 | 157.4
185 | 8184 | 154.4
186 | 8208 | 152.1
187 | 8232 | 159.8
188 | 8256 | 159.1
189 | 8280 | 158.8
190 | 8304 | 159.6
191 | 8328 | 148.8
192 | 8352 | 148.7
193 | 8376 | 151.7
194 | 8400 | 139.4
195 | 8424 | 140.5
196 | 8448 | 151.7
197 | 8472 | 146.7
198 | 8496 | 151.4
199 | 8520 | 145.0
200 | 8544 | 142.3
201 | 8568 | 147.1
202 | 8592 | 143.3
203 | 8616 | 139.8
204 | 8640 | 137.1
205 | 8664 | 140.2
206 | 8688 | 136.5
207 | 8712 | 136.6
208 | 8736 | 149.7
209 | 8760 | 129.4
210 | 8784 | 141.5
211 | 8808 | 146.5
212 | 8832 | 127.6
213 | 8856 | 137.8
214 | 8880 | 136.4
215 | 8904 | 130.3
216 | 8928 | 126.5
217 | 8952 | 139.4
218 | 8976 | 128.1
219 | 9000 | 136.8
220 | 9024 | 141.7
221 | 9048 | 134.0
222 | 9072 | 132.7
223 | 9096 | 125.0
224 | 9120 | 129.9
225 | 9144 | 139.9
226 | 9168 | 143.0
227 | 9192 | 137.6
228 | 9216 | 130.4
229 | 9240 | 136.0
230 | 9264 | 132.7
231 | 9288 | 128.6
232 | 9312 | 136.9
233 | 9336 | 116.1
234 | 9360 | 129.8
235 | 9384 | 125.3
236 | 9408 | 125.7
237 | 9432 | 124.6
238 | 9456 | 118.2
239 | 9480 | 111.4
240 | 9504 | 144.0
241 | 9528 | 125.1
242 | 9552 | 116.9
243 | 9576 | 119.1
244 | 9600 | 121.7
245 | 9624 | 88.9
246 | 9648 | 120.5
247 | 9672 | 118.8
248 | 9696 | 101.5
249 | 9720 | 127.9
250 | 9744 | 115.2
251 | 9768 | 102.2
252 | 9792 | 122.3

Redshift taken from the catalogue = 0.126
